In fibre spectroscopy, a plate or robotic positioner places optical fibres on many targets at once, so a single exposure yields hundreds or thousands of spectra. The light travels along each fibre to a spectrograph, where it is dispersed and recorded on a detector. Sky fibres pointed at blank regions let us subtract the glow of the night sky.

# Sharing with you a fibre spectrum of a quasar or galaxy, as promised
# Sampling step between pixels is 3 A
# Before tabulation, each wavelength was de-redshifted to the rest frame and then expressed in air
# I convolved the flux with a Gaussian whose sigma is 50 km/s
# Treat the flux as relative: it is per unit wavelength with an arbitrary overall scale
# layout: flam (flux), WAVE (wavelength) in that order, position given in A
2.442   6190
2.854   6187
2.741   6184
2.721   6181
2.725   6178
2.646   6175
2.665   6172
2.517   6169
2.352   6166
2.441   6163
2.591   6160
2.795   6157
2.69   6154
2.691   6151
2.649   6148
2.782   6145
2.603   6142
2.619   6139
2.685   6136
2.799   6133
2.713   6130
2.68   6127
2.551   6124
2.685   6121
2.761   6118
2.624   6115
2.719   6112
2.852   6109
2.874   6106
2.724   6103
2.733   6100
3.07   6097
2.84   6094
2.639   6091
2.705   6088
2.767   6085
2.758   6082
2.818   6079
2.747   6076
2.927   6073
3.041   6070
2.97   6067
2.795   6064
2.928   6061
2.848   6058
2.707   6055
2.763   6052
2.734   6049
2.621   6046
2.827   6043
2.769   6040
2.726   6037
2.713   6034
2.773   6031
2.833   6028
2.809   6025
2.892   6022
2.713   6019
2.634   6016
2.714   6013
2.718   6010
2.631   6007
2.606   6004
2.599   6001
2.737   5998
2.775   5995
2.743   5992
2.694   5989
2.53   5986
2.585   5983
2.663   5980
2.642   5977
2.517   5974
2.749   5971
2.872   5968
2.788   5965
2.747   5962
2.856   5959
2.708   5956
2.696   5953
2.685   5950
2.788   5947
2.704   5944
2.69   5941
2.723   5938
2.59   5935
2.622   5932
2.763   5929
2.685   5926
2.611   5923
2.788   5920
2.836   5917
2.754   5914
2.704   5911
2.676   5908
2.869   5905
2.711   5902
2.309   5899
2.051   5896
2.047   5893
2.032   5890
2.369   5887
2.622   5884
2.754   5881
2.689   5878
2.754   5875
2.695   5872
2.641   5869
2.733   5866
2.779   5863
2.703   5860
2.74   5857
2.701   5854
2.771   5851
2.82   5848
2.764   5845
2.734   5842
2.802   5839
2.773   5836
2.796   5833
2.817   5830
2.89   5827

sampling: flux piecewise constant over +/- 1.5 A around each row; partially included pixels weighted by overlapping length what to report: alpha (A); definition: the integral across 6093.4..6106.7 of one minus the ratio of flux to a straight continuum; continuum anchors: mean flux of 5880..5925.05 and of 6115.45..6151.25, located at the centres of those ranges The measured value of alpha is -0.9 A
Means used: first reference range 2.54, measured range 2.85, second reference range 2.68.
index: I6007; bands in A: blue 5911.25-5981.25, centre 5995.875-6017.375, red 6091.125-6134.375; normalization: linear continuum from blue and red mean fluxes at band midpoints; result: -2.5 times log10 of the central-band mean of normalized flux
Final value 0.03 mag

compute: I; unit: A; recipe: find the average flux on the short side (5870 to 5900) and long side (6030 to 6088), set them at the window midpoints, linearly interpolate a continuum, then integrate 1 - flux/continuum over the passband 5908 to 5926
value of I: -1.6 A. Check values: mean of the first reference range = 2.44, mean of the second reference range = 2.8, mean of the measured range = 2.73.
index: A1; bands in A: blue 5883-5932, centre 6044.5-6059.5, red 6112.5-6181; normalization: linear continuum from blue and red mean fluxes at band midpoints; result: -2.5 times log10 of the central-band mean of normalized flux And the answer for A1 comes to -0.05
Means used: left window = 2.55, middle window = 2.73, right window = 2.65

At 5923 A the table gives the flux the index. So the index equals 2.611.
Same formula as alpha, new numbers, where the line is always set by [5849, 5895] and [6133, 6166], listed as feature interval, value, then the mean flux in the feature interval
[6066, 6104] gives -2.7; 2.83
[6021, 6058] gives -1.9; 2.77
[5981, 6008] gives -0.4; 2.66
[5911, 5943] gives -1.2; 2.71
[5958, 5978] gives -0.9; 2.74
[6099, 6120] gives -0.9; 2.75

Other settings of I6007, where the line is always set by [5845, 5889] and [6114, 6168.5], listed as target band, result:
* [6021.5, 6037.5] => -0.049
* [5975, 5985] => 0.023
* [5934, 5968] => -0.022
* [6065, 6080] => -0.094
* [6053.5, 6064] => -0.064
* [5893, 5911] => 0.079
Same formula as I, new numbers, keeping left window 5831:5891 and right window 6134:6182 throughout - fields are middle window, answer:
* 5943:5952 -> -0.2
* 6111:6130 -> -0.2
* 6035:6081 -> -2.7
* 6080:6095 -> -0.5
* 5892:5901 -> 1.7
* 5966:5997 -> -0.1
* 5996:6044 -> -1.2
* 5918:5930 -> -0.2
